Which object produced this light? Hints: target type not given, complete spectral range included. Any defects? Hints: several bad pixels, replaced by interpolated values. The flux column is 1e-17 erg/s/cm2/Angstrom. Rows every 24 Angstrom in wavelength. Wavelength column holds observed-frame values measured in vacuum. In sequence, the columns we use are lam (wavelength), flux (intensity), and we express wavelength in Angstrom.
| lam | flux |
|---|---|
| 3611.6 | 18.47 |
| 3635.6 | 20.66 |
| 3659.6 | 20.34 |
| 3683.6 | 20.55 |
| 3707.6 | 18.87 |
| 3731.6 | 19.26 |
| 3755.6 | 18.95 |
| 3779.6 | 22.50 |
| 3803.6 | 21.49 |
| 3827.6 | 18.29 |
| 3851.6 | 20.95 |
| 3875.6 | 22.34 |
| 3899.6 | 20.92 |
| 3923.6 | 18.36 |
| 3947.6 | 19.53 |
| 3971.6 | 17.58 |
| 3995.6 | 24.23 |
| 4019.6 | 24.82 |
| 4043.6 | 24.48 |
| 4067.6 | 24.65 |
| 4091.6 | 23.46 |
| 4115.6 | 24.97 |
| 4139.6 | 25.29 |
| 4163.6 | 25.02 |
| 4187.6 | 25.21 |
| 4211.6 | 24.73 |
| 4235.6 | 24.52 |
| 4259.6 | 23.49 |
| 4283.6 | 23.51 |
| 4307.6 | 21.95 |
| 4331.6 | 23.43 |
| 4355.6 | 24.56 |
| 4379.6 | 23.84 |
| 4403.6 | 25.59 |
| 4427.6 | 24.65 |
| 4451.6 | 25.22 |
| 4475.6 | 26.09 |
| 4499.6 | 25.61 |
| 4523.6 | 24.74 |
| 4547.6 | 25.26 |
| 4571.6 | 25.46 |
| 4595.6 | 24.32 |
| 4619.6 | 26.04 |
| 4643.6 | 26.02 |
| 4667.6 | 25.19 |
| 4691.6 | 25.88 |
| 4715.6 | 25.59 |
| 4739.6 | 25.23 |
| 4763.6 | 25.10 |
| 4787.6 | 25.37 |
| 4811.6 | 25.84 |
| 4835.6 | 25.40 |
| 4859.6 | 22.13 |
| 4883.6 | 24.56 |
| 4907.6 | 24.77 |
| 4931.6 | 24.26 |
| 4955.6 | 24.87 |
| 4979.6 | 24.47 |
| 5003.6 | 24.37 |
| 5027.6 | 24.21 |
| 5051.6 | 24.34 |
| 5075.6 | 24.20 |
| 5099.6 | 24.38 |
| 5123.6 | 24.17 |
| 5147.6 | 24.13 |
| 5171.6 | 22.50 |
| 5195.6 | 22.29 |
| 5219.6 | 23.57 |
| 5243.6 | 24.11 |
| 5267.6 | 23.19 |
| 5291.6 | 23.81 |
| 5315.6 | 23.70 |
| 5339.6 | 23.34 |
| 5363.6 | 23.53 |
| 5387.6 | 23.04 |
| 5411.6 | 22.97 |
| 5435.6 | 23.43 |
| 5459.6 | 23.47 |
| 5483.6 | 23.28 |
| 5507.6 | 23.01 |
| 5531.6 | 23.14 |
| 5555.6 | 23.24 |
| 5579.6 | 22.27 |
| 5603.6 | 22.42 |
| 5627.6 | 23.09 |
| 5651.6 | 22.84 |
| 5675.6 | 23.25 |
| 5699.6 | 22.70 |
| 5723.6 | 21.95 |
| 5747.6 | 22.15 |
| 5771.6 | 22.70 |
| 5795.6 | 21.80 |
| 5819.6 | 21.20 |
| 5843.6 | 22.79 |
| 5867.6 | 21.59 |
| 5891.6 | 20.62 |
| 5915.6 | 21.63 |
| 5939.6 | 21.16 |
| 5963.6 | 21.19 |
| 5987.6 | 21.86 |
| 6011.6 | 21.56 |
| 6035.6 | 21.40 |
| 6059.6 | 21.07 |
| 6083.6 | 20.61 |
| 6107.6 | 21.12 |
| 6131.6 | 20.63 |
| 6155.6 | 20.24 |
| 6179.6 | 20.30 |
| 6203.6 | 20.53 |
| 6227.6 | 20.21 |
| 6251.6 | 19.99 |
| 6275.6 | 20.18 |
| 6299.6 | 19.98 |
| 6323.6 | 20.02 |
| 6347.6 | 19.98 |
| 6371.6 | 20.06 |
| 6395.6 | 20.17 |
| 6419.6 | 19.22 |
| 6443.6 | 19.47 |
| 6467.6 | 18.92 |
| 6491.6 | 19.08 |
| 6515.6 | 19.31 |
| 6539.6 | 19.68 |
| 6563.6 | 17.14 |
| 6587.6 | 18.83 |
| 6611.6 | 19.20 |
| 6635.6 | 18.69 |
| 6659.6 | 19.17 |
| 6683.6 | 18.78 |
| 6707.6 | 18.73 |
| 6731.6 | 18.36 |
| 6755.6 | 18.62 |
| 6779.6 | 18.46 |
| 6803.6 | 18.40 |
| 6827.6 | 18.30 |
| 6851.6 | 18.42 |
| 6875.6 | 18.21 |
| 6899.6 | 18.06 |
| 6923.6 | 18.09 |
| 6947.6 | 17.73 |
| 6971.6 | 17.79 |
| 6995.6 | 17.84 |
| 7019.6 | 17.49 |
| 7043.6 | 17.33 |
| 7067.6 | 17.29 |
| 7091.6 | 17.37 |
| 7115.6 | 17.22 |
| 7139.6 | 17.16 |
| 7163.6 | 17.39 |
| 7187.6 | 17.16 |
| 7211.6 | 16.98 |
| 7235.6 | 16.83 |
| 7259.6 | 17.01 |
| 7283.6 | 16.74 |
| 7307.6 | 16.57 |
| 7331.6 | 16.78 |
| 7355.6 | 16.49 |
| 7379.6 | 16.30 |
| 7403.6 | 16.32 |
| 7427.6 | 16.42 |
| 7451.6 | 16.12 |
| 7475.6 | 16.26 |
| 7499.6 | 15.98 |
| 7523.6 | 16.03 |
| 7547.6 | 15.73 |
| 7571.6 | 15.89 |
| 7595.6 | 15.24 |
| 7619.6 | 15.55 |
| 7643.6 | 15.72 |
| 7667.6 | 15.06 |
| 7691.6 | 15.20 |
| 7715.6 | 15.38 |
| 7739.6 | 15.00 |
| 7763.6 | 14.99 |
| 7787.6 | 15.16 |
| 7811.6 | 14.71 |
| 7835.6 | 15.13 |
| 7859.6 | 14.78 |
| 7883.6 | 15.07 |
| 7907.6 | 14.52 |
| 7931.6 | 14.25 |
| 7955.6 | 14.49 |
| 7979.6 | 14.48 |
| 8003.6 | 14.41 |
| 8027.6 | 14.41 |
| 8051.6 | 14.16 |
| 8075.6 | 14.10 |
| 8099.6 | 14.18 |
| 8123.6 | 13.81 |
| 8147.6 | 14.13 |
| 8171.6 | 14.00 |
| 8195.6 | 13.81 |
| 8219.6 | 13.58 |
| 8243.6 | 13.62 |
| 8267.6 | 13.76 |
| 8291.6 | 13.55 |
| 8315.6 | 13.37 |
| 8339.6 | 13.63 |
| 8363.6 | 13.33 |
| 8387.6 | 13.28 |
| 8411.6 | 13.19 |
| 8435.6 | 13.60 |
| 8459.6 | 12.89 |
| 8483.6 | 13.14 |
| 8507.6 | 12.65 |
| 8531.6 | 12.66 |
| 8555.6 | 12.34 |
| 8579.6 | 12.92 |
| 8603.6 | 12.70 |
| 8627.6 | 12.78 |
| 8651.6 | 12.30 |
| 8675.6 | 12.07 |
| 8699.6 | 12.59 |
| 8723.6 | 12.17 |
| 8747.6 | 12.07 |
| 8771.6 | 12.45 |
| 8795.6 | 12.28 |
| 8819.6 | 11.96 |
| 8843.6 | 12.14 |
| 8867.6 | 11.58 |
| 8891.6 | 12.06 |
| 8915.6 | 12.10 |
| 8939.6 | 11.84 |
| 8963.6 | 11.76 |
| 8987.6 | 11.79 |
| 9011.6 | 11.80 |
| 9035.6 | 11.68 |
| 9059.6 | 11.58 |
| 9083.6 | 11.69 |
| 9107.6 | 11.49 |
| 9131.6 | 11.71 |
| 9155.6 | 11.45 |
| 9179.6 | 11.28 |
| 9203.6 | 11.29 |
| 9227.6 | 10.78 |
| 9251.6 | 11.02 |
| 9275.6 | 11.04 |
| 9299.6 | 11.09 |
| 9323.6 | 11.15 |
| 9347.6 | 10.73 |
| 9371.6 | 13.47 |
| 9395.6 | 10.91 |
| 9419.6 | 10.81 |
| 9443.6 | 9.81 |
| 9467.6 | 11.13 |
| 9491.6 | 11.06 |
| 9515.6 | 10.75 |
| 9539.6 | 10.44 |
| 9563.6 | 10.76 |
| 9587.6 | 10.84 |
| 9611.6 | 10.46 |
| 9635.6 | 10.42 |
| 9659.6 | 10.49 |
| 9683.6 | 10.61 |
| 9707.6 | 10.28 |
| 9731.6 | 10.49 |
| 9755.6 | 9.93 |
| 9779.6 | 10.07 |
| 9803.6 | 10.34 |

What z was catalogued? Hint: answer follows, 0.00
